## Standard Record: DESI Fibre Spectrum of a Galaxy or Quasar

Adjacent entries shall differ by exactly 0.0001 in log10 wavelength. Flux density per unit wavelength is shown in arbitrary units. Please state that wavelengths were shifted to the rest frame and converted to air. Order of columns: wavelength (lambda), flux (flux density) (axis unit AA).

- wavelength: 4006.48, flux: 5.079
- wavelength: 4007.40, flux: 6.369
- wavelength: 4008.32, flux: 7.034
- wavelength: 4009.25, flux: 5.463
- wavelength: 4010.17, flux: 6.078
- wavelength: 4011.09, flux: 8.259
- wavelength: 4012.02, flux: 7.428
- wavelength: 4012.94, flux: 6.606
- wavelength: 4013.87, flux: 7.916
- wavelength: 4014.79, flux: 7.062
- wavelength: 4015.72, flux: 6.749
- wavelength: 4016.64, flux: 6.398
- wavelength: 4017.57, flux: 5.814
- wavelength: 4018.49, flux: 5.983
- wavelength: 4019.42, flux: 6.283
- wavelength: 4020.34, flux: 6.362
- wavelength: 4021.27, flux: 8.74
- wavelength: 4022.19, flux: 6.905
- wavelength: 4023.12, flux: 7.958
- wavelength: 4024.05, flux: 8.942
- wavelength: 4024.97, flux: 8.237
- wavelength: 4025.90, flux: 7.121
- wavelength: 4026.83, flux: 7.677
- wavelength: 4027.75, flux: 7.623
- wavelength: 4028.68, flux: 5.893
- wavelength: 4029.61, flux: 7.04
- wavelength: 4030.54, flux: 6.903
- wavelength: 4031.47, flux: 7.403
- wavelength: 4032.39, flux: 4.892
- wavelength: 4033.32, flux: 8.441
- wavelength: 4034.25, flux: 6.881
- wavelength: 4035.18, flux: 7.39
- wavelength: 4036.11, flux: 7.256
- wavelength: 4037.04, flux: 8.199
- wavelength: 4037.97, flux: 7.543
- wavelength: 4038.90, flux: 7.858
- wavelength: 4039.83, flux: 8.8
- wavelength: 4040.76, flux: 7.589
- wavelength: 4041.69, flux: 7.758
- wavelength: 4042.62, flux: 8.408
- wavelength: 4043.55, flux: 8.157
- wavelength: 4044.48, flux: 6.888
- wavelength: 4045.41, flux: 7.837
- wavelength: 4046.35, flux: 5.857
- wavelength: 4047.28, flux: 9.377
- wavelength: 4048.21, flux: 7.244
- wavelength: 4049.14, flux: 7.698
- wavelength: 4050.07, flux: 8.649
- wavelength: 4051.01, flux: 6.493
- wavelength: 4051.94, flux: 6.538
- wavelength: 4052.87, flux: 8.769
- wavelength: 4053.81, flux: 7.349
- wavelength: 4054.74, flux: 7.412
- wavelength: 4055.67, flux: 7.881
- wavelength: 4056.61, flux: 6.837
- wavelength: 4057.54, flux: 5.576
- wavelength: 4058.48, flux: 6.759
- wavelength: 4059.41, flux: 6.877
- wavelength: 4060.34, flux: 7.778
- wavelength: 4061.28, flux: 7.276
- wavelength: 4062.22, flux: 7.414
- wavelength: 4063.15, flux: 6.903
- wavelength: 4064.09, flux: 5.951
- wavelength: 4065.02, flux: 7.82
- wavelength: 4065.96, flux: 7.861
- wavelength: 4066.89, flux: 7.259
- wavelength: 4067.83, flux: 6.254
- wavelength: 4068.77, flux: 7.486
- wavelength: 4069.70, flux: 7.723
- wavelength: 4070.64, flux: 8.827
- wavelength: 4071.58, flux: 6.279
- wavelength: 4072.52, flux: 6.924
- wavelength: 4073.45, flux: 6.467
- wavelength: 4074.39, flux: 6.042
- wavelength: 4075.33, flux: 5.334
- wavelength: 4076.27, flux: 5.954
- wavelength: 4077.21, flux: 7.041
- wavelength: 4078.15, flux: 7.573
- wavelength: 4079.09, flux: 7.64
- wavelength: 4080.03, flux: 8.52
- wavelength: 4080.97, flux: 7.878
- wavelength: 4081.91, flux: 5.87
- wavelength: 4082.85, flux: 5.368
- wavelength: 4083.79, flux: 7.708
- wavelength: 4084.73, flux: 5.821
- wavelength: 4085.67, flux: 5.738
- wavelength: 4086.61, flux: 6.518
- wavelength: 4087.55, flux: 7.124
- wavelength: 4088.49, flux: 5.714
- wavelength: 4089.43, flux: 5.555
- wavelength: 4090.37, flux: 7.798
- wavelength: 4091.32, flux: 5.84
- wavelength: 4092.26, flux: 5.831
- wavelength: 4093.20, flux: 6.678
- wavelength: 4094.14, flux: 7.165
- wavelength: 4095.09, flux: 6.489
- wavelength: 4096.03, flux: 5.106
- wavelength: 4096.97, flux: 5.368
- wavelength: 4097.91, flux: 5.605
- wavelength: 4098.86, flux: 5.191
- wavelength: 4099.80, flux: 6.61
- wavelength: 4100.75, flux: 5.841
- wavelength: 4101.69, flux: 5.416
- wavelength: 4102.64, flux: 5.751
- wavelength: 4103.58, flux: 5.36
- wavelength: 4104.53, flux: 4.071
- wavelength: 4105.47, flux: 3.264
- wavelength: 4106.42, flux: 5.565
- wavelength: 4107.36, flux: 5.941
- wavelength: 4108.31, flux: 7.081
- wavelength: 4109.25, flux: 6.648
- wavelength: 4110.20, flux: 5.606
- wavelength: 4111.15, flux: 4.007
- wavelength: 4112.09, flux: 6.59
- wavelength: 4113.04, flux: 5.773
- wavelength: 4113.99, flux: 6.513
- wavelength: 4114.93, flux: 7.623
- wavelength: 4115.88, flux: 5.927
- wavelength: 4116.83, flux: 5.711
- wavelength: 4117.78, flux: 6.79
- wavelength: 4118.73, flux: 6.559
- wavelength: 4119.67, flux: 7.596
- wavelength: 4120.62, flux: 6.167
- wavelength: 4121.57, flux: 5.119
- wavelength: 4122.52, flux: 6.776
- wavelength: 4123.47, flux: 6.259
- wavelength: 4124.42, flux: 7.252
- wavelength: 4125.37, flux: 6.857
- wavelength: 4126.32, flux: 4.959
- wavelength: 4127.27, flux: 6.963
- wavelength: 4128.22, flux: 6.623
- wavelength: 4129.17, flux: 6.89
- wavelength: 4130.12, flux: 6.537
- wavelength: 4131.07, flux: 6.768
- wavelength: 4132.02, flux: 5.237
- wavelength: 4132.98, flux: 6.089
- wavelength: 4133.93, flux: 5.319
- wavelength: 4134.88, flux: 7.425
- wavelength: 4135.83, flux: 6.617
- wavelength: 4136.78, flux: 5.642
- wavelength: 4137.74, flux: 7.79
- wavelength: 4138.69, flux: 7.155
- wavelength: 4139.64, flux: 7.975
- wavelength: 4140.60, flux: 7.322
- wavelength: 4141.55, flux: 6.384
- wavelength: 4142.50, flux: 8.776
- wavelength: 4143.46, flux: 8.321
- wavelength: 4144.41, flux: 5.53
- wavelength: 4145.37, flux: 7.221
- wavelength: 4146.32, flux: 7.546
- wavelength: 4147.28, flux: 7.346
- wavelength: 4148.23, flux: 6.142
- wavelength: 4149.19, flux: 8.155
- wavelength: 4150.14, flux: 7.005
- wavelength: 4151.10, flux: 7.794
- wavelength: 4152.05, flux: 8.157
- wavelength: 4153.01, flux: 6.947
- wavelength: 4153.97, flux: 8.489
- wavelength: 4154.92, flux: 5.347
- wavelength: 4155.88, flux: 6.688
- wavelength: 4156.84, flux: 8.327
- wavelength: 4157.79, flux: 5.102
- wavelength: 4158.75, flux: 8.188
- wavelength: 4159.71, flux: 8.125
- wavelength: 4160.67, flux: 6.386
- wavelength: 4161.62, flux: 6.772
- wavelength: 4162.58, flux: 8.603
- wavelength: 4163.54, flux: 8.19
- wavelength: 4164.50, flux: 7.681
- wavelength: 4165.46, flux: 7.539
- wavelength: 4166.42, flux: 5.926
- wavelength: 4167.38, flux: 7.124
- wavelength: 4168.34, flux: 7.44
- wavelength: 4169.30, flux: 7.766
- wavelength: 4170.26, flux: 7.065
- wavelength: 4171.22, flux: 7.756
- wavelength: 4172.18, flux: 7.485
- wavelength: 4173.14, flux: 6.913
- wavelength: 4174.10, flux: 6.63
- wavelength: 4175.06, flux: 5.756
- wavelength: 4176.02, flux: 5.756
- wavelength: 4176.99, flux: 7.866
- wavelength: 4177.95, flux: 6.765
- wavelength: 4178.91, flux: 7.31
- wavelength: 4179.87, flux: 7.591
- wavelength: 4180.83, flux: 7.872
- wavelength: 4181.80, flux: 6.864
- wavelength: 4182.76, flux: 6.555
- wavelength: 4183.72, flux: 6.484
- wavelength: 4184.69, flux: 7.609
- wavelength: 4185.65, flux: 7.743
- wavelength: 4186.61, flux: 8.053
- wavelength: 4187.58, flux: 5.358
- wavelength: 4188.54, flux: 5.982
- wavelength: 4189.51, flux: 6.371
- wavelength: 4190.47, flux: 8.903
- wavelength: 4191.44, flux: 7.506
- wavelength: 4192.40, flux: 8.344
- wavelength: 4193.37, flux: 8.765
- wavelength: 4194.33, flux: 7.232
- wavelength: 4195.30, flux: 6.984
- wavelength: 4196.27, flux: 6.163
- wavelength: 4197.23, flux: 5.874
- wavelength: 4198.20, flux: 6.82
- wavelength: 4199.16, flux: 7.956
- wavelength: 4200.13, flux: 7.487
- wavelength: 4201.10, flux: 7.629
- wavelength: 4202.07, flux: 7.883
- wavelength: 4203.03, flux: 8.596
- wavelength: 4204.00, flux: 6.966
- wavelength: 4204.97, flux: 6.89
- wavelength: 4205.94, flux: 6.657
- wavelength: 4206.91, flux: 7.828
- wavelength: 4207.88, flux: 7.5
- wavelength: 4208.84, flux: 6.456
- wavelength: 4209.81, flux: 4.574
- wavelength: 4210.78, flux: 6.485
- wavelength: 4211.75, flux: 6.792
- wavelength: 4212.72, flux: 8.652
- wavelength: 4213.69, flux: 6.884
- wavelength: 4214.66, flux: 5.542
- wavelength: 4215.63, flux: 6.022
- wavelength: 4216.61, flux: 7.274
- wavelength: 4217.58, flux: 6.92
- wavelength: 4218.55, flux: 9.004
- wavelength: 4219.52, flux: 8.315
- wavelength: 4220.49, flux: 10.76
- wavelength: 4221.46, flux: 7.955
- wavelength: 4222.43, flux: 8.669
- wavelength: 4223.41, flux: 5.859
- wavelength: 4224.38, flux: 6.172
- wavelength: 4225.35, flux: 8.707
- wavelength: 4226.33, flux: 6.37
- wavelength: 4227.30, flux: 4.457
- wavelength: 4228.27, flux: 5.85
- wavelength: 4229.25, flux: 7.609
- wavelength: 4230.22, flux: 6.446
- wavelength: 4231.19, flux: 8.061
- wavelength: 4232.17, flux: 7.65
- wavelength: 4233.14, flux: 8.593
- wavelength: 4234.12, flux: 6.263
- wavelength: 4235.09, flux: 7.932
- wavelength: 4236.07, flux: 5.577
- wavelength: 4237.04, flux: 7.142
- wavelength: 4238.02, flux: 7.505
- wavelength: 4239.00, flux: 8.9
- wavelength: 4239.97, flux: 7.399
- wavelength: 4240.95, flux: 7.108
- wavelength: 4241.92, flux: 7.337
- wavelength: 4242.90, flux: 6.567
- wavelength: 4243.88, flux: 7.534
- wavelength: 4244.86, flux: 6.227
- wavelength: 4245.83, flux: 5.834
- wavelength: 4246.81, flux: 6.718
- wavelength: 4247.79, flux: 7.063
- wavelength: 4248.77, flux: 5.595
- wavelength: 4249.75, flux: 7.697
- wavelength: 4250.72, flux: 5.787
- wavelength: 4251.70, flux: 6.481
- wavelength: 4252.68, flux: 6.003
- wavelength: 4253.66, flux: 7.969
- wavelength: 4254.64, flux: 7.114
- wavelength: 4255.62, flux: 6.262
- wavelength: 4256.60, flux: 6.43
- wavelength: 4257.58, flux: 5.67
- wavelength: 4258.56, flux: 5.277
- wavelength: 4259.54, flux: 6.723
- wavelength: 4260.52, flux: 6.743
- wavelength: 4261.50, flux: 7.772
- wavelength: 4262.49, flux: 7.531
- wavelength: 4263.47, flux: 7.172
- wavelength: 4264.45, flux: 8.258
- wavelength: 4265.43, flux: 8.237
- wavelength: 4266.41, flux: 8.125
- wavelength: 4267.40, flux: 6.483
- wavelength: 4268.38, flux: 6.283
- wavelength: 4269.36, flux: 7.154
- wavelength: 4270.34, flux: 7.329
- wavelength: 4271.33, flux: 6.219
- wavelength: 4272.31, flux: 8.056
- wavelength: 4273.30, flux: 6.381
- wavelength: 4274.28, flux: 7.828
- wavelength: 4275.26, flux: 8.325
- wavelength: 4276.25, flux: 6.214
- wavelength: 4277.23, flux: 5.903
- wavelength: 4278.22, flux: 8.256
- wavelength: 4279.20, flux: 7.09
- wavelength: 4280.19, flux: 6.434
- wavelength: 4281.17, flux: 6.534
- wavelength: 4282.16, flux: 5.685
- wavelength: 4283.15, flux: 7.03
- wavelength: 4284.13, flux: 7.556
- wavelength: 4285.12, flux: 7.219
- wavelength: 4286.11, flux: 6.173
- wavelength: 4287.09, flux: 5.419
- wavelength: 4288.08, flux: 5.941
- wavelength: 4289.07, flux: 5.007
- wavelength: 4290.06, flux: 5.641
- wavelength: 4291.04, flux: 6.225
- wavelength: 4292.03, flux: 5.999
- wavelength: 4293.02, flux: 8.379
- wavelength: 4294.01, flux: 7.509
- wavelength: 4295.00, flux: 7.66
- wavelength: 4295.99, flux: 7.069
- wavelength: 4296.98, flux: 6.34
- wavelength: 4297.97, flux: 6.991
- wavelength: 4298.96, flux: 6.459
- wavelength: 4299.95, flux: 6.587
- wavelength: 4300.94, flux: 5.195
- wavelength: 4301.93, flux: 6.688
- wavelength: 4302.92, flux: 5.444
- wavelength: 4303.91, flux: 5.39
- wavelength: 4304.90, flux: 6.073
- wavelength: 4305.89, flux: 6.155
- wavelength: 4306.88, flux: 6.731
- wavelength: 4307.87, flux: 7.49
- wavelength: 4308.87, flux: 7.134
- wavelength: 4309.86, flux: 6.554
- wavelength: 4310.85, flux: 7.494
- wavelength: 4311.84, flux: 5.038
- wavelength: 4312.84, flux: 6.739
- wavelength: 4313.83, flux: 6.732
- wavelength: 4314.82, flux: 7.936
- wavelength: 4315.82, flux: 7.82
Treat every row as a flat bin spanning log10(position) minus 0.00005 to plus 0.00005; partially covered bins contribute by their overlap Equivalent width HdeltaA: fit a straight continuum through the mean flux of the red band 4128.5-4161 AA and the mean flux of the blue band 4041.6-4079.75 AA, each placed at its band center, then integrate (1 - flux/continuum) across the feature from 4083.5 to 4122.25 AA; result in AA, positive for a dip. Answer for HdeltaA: 6.0 AA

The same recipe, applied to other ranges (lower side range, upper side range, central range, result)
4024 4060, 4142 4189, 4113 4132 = 2.1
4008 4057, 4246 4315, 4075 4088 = 0.8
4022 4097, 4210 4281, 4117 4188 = 1.0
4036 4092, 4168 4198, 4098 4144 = 5.3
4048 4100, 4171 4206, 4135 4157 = -0.6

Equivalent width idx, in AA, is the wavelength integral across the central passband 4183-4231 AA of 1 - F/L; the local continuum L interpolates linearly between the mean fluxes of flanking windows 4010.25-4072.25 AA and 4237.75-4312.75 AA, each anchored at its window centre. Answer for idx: -1.8 AA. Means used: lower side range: 7.31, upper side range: 6.76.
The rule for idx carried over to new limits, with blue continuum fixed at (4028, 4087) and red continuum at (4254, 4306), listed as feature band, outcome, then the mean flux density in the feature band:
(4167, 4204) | -1.64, 7.22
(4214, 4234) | -1.34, 7.29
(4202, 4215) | -0.20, 6.97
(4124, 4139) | 1.11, 6.5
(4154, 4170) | -0.64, 7.24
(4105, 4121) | 2.21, 6.08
